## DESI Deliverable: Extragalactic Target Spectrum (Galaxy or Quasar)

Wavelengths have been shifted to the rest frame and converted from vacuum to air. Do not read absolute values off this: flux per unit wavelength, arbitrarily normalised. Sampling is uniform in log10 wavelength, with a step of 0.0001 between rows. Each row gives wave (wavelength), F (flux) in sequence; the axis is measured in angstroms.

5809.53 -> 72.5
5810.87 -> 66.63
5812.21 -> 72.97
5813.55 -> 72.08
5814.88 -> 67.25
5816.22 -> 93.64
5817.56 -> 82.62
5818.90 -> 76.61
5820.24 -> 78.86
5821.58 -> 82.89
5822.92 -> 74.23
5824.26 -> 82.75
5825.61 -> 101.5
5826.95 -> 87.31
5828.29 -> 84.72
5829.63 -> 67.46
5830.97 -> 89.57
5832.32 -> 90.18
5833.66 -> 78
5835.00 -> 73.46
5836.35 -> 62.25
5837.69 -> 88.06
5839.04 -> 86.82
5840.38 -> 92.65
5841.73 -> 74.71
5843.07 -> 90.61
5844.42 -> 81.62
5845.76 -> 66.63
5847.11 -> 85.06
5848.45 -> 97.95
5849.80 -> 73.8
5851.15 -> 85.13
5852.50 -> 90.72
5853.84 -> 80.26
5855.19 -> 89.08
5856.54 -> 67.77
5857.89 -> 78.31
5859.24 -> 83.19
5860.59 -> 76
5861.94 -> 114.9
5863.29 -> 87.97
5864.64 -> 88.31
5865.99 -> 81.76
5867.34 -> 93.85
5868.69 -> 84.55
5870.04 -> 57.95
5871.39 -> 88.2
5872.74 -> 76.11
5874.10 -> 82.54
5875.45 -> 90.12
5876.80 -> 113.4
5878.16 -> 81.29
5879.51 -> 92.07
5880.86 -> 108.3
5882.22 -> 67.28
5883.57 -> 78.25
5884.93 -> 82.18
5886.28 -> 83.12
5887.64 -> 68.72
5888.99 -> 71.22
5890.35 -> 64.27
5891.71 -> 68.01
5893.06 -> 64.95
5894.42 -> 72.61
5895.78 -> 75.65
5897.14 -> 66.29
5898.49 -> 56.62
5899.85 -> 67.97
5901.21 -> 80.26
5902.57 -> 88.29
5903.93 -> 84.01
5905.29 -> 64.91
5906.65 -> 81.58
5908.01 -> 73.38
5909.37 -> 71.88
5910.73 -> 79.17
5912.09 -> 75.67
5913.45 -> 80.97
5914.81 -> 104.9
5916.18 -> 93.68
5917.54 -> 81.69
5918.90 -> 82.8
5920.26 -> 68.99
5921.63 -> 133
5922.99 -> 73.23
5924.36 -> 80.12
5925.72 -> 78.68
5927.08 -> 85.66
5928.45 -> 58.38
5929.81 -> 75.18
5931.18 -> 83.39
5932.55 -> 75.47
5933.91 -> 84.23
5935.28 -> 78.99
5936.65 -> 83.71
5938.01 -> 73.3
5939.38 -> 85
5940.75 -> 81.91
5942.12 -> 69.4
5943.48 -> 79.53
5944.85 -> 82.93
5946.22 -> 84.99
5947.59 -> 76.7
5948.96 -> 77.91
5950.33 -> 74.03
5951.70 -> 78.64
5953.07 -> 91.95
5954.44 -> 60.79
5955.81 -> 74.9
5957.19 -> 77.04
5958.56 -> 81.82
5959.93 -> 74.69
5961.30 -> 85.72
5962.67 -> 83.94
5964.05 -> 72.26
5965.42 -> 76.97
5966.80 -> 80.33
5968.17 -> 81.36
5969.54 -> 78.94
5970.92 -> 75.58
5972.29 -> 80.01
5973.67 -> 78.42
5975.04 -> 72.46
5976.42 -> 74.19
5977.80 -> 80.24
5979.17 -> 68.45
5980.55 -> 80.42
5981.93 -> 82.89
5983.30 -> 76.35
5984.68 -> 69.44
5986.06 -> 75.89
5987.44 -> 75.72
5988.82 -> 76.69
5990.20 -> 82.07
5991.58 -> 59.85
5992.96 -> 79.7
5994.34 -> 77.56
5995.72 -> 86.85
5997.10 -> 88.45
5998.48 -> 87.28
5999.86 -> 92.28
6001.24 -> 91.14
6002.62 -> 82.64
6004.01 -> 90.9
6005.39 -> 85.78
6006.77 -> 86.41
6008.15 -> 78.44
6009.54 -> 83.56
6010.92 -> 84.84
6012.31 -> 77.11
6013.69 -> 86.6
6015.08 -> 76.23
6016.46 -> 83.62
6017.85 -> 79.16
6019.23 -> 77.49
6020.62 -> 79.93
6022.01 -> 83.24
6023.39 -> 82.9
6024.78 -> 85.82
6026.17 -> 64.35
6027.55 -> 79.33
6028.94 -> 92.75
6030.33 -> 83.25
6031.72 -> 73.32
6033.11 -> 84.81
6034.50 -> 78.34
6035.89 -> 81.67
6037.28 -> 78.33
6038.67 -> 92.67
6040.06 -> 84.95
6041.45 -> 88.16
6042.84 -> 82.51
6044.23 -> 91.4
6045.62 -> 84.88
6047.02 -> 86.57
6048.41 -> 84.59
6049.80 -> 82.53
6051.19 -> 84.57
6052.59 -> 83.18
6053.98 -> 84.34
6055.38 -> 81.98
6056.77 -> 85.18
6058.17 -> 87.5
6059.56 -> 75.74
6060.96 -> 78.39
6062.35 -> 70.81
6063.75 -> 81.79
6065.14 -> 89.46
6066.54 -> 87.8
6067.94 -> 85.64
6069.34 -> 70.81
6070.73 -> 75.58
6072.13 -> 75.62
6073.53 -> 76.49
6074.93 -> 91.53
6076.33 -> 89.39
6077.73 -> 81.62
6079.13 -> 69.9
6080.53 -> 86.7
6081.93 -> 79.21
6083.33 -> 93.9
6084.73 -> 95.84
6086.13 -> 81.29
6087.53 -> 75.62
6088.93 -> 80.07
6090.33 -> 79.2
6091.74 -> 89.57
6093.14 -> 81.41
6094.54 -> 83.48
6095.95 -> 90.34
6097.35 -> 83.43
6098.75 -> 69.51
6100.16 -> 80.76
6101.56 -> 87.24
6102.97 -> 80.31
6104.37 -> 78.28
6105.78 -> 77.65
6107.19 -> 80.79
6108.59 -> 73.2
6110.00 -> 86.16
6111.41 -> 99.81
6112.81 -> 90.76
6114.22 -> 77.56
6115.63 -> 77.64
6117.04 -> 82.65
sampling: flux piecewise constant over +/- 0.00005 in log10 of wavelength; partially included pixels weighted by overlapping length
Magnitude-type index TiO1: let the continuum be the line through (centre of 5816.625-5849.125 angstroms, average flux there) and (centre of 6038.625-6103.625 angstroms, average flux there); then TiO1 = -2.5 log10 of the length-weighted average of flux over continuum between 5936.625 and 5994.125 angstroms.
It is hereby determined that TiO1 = 0.07 mag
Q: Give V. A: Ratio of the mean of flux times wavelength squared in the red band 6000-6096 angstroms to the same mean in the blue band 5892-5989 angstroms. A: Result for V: 1.10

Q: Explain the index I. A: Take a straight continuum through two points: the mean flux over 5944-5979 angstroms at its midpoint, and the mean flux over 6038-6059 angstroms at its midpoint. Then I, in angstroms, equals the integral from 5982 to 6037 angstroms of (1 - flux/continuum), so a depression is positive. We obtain 0.8 angstroms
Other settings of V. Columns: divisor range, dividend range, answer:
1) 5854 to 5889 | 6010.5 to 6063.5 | 1.03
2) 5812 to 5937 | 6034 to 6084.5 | 1.09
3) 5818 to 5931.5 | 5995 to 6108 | 1.08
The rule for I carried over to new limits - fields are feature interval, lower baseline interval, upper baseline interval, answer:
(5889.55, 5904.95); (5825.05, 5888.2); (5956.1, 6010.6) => 2.05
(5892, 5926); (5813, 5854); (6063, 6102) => 1.25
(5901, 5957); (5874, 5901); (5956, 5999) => -1.78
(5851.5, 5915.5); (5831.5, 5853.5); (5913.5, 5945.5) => 1.50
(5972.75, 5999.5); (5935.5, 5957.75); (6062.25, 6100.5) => 0.58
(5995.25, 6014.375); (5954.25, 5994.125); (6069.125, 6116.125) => -1.91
